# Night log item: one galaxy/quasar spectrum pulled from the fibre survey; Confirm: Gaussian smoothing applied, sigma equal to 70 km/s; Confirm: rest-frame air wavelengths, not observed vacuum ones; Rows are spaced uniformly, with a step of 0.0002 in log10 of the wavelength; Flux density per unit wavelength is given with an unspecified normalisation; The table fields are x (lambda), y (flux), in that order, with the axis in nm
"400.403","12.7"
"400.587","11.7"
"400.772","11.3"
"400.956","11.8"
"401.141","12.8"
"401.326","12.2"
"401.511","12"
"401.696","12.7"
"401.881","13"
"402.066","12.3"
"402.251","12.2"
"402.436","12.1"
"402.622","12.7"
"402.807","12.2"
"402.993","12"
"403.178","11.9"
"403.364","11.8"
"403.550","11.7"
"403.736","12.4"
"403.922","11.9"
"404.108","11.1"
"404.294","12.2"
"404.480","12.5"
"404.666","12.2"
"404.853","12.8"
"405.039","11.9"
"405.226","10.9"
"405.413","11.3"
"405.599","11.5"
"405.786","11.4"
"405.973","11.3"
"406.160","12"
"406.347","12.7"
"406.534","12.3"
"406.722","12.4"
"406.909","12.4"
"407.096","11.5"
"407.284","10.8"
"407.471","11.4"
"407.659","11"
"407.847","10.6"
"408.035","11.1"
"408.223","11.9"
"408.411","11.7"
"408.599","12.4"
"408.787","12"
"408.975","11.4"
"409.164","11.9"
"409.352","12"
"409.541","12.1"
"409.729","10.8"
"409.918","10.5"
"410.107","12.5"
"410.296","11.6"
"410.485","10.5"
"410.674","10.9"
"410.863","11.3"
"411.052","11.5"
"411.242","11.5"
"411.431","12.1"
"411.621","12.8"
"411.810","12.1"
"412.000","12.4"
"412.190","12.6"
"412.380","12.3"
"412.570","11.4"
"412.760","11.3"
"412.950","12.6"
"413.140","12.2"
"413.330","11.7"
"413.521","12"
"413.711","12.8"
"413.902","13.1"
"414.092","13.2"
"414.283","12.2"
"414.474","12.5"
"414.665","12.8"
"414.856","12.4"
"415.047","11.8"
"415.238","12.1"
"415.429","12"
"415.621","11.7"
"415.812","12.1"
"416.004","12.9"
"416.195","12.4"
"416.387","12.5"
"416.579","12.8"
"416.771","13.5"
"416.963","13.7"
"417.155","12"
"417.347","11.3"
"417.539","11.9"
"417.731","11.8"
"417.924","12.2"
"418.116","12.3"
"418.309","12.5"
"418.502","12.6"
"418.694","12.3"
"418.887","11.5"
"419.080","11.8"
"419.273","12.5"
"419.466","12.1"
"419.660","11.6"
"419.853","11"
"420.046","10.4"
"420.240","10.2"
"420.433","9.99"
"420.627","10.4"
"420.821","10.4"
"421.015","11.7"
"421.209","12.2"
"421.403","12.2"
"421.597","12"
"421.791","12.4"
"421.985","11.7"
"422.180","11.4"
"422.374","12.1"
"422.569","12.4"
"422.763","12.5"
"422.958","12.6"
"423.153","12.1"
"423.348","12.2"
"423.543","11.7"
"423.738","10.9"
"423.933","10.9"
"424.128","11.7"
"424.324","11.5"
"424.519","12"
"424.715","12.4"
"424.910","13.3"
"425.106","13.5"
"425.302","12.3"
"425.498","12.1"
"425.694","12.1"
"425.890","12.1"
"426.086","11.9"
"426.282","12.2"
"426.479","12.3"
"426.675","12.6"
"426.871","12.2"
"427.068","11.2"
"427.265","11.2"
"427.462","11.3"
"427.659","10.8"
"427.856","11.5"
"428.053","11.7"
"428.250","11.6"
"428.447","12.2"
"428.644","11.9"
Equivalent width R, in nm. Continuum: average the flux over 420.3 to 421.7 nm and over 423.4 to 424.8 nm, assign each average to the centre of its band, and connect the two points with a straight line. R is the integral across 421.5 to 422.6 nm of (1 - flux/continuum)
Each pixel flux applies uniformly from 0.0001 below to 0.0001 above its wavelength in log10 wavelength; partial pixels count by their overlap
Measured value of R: -0.06 nm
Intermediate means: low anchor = 11.2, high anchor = 11.6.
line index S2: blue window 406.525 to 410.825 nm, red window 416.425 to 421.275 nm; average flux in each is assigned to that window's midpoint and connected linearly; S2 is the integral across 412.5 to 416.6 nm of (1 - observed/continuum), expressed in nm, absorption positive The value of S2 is -0.21 nm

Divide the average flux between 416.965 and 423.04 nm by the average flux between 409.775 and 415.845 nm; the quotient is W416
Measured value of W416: 1.0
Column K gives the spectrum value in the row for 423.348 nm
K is 12.2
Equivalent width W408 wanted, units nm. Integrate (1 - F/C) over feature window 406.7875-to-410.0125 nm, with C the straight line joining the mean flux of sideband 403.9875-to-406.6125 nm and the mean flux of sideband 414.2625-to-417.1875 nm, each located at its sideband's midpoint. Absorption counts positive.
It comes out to 0.14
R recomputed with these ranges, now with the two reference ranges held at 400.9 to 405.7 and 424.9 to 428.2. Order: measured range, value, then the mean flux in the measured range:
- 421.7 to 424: 0.01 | 11.9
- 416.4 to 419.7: -0.07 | 12.3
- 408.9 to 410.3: 0.05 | 11.6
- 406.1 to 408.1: 0.07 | 11.7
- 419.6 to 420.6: 0.12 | 10.6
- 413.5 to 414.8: -0.07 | 12.7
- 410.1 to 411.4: 0.07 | 11.4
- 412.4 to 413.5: 0.01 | 11.9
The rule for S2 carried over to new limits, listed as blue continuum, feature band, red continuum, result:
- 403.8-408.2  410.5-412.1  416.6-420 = 0.02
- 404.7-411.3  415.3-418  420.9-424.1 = -0.13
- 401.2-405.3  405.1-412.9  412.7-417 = 0.39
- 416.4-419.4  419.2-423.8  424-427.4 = 0.23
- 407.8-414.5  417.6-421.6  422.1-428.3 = 0.11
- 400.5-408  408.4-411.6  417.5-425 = 0.07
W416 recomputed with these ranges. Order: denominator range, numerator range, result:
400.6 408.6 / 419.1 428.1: 0.99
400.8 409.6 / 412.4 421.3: 1.01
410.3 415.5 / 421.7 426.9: 1.00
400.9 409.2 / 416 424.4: 1.00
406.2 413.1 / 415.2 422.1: 1.01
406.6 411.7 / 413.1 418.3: 1.07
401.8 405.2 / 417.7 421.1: 0.95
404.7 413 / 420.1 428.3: 1.01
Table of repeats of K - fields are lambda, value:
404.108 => 11.1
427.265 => 11.2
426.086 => 11.9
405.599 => 11.5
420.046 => 10.4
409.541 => 12.1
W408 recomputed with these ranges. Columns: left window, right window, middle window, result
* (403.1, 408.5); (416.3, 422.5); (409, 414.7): -0.083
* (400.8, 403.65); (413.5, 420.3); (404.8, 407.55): 0.100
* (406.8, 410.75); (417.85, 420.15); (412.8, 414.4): -0.104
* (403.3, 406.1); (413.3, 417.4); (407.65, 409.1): 0.057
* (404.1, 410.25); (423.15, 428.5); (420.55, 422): 0.027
